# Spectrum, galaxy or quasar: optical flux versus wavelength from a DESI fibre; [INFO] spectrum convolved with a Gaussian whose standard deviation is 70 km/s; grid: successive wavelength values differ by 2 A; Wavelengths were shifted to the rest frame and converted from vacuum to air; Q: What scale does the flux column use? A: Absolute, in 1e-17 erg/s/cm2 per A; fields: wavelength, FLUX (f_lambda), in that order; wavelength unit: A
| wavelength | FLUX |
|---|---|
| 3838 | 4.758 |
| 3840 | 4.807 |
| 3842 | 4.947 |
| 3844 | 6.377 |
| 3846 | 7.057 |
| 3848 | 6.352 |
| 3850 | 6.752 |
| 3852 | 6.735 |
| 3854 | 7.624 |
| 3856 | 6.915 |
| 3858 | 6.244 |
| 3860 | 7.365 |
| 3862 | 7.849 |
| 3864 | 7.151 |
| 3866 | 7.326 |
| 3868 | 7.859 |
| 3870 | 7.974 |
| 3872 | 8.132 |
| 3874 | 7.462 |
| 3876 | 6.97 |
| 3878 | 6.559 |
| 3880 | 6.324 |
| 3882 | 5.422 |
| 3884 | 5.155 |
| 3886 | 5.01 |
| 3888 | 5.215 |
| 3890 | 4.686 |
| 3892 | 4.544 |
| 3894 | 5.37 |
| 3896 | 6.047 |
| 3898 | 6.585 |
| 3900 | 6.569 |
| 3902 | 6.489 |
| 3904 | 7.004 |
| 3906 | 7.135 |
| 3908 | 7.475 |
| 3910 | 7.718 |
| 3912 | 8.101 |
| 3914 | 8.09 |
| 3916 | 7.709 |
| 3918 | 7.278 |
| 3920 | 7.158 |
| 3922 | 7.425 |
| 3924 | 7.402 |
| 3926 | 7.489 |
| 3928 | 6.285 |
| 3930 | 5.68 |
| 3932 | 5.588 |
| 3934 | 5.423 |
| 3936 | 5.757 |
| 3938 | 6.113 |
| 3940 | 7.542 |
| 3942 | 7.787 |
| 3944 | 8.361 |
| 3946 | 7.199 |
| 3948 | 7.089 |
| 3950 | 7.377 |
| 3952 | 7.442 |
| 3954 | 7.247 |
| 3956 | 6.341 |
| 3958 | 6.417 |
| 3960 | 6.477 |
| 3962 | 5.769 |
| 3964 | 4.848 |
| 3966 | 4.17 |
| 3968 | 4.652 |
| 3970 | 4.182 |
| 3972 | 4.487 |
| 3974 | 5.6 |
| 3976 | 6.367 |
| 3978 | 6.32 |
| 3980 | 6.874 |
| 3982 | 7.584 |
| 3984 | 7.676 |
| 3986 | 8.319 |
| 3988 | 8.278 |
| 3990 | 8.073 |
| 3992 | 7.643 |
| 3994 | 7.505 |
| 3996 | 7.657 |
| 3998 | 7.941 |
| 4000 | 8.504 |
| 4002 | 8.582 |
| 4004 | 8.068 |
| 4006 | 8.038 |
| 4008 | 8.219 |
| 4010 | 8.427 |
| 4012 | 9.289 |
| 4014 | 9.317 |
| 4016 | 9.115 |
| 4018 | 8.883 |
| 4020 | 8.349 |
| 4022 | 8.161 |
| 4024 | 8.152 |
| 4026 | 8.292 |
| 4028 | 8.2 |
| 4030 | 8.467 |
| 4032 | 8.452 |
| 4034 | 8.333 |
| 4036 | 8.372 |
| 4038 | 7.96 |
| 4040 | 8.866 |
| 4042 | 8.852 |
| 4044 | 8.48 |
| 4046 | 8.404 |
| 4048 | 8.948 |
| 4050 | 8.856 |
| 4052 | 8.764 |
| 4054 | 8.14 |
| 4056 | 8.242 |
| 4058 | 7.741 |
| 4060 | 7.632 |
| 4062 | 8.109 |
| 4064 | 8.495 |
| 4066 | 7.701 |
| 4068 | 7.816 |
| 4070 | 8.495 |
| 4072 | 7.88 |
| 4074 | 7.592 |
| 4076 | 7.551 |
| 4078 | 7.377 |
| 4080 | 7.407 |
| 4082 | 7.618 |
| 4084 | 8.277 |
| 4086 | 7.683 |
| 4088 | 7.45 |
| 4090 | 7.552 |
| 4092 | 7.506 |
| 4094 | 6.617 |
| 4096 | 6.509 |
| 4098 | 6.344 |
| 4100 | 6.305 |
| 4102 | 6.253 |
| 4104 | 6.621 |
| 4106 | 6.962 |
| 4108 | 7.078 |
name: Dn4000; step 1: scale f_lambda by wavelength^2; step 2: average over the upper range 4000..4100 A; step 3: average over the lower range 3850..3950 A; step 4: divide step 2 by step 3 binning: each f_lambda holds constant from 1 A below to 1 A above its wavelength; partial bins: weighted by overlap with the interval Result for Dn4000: 1.3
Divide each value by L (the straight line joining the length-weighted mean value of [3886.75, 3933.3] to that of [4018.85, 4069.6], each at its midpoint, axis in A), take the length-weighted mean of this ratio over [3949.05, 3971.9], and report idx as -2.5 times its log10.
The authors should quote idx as 0.23 mag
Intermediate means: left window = 6.64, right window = 8.32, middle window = 5.84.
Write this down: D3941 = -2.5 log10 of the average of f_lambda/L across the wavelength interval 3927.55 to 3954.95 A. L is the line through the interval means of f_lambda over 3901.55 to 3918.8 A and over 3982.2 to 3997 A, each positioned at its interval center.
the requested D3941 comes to 0.13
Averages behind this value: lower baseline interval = 7.48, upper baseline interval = 7.86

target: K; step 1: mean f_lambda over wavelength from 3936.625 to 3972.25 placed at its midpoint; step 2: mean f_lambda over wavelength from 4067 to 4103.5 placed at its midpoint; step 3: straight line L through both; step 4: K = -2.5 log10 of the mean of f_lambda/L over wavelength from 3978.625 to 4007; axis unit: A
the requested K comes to -0.19 mag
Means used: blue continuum 6.34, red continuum 7.34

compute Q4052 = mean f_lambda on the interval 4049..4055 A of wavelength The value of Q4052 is 8.59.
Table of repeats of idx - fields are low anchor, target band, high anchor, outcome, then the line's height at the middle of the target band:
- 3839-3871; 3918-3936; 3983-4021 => 0.15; 7.56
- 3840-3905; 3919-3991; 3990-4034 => 0.15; 7.58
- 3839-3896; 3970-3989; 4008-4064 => 0.17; 7.79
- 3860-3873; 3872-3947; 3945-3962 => 0.10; 7.29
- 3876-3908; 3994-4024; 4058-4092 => -0.18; 7.12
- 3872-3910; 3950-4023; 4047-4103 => -0.04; 6.97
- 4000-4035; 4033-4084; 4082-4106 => -0.06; 7.71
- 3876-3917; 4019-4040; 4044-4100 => -0.12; 7.45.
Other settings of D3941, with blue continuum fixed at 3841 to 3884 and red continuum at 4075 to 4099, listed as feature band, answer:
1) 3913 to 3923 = -0.08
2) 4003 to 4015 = -0.19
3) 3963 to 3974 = 0.48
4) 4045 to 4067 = -0.14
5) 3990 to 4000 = -0.10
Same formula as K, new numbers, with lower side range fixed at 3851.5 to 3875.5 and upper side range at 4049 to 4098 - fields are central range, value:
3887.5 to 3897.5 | 0.381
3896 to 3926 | 0.032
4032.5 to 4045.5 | -0.104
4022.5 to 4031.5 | -0.082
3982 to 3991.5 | -0.056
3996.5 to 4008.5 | -0.077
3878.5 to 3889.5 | 0.337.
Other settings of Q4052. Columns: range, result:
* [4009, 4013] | 8.86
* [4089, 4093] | 7.53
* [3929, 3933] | 5.63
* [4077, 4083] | 7.47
